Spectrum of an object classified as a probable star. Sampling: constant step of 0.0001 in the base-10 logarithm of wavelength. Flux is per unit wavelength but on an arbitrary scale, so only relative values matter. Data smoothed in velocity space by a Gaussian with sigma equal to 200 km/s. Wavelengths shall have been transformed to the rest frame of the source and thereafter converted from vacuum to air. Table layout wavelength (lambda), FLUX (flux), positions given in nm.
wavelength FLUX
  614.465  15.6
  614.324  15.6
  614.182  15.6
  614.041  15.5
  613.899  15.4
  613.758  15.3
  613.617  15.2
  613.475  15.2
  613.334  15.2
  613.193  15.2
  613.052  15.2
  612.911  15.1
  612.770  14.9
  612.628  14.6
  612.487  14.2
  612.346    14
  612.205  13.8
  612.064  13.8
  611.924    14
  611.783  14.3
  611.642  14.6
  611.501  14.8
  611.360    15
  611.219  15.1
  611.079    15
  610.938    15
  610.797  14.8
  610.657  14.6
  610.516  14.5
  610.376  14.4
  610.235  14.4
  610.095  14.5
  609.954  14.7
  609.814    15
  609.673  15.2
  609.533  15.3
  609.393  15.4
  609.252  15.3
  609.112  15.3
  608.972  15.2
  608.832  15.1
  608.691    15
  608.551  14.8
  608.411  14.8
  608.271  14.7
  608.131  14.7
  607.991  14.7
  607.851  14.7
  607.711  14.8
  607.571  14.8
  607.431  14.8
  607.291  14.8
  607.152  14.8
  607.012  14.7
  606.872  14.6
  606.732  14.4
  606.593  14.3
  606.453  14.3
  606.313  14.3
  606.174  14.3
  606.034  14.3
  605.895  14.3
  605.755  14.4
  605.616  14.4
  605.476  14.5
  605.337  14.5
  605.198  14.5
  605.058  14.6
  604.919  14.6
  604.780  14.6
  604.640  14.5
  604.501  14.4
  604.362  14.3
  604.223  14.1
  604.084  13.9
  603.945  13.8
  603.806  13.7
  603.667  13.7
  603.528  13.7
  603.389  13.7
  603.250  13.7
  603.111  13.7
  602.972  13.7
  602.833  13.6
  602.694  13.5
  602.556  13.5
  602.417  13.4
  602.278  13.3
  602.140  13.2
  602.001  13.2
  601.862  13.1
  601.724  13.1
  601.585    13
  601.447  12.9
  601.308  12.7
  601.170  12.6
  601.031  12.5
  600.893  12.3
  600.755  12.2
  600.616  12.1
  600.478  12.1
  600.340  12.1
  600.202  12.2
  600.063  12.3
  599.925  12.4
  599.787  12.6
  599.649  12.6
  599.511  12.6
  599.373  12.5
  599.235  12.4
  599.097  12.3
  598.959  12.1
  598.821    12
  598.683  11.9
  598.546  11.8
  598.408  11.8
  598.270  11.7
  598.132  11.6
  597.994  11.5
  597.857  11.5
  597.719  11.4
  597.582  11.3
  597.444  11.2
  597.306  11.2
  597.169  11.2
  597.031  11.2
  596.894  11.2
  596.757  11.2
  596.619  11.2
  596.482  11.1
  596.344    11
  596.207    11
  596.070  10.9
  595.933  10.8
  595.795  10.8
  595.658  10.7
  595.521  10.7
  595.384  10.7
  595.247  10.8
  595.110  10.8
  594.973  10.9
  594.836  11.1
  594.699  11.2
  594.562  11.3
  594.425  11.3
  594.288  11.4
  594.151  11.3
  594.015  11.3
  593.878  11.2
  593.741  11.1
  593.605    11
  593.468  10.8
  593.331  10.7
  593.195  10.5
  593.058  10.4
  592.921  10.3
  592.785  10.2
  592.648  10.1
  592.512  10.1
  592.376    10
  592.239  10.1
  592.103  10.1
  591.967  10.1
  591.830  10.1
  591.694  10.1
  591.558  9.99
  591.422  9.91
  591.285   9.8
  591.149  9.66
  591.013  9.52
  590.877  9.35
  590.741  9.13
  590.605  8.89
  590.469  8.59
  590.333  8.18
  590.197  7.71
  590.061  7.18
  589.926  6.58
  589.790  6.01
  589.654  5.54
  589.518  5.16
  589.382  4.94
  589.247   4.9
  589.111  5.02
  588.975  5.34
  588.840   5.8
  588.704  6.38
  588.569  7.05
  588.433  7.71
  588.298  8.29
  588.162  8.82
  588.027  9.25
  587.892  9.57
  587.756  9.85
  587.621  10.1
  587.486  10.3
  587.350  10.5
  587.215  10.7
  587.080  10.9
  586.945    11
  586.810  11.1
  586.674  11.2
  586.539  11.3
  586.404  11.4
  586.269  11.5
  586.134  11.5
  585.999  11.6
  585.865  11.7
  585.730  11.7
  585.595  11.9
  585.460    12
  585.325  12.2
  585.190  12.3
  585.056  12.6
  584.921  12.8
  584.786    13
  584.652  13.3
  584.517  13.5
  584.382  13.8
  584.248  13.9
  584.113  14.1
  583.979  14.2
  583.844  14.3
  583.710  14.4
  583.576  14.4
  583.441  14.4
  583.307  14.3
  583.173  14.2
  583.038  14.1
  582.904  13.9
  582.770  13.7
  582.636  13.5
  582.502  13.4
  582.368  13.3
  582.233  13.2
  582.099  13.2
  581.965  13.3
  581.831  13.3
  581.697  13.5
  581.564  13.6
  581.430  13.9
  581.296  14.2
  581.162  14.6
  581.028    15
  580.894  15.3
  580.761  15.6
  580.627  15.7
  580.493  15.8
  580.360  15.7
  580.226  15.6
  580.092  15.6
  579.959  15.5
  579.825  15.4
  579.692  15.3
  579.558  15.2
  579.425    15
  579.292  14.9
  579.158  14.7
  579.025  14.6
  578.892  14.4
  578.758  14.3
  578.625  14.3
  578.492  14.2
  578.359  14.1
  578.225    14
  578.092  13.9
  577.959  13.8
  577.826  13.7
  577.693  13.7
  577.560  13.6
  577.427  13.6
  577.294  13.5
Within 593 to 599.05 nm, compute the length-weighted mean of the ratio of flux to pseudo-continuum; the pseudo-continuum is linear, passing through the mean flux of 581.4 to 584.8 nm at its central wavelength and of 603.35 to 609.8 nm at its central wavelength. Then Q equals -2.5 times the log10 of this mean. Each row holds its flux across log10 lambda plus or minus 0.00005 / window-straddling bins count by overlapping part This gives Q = 0.260 mag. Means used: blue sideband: 13.8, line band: 11.2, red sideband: 14.6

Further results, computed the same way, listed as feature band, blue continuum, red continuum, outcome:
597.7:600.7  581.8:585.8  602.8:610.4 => 0.172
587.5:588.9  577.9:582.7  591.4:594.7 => 0.398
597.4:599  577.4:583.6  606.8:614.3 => 0.248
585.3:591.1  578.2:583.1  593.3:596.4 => 0.374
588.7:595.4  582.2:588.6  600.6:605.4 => 0.337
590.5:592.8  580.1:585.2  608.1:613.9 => 0.410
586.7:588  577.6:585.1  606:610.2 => 0.347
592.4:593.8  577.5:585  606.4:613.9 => 0.348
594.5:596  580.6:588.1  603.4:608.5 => 0.242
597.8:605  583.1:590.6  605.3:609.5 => 0.042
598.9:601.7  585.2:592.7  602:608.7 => 0.023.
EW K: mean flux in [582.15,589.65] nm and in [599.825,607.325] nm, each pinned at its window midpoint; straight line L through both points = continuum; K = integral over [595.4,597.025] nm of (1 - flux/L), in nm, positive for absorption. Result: 0.21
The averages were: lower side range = 11.1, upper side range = 13.6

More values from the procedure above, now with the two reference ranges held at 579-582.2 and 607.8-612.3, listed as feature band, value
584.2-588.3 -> 0.92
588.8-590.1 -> 0.81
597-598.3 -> 0.30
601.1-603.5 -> 0.24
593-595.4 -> 0.61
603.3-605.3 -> 0.08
